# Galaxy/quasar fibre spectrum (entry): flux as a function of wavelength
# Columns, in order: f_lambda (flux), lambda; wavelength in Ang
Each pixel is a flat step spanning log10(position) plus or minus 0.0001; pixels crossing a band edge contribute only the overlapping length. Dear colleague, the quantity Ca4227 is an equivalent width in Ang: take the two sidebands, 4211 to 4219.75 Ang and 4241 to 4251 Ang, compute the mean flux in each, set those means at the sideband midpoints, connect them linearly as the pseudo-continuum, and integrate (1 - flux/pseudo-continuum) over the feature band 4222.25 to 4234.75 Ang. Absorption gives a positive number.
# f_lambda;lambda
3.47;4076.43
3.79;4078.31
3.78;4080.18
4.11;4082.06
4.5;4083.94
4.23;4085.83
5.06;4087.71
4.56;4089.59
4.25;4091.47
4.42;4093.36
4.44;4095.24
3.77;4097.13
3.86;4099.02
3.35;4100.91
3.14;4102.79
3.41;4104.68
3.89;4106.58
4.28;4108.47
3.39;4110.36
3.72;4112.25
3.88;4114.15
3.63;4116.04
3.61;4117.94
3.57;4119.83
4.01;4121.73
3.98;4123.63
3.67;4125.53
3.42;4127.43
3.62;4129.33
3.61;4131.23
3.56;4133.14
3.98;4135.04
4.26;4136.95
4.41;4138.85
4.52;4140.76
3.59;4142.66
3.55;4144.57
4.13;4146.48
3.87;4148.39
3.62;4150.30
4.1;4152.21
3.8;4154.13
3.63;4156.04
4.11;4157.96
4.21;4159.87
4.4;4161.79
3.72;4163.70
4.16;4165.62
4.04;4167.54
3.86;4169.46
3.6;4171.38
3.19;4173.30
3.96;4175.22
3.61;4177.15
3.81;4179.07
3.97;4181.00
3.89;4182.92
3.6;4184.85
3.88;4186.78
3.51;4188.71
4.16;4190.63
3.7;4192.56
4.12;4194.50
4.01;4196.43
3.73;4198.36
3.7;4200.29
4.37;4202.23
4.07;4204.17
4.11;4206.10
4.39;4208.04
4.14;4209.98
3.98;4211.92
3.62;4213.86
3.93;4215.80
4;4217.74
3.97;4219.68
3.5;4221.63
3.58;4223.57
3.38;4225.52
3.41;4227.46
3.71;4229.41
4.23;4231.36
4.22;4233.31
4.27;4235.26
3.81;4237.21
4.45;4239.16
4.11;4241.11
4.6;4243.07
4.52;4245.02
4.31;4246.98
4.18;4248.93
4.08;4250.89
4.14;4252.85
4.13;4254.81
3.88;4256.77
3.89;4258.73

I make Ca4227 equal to 1.0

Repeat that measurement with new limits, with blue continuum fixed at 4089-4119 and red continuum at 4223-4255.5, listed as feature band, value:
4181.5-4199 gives 0.6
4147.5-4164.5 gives -0.1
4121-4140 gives 0.1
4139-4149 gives -0.2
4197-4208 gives -0.1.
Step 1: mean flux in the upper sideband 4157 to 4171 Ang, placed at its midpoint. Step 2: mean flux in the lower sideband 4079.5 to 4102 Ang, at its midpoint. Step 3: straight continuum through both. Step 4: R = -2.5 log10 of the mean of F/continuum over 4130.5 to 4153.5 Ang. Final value 0.04 mag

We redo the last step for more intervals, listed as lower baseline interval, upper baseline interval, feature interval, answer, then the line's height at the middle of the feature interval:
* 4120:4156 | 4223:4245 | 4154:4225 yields 0.01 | 3.94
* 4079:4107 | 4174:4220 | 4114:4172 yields 0.03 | 3.99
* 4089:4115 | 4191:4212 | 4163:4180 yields 0.06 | 3.99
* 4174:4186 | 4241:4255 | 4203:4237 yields 0.04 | 4.08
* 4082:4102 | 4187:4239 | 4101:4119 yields 0.15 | 4.18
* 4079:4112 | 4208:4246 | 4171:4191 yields 0.07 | 3.99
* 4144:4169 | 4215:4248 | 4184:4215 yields 0.01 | 3.98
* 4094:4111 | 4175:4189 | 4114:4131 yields 0.02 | 3.75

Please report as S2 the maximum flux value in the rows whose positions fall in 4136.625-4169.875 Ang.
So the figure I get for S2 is 4.52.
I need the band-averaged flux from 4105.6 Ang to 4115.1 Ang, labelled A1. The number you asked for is 3.83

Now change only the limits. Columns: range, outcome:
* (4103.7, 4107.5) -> 3.63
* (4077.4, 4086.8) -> 4.09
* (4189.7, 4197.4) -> 3.99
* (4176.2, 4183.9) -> 3.82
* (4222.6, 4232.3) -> 3.66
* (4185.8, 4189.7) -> 3.7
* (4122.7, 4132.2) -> 3.66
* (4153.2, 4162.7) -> 4.03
